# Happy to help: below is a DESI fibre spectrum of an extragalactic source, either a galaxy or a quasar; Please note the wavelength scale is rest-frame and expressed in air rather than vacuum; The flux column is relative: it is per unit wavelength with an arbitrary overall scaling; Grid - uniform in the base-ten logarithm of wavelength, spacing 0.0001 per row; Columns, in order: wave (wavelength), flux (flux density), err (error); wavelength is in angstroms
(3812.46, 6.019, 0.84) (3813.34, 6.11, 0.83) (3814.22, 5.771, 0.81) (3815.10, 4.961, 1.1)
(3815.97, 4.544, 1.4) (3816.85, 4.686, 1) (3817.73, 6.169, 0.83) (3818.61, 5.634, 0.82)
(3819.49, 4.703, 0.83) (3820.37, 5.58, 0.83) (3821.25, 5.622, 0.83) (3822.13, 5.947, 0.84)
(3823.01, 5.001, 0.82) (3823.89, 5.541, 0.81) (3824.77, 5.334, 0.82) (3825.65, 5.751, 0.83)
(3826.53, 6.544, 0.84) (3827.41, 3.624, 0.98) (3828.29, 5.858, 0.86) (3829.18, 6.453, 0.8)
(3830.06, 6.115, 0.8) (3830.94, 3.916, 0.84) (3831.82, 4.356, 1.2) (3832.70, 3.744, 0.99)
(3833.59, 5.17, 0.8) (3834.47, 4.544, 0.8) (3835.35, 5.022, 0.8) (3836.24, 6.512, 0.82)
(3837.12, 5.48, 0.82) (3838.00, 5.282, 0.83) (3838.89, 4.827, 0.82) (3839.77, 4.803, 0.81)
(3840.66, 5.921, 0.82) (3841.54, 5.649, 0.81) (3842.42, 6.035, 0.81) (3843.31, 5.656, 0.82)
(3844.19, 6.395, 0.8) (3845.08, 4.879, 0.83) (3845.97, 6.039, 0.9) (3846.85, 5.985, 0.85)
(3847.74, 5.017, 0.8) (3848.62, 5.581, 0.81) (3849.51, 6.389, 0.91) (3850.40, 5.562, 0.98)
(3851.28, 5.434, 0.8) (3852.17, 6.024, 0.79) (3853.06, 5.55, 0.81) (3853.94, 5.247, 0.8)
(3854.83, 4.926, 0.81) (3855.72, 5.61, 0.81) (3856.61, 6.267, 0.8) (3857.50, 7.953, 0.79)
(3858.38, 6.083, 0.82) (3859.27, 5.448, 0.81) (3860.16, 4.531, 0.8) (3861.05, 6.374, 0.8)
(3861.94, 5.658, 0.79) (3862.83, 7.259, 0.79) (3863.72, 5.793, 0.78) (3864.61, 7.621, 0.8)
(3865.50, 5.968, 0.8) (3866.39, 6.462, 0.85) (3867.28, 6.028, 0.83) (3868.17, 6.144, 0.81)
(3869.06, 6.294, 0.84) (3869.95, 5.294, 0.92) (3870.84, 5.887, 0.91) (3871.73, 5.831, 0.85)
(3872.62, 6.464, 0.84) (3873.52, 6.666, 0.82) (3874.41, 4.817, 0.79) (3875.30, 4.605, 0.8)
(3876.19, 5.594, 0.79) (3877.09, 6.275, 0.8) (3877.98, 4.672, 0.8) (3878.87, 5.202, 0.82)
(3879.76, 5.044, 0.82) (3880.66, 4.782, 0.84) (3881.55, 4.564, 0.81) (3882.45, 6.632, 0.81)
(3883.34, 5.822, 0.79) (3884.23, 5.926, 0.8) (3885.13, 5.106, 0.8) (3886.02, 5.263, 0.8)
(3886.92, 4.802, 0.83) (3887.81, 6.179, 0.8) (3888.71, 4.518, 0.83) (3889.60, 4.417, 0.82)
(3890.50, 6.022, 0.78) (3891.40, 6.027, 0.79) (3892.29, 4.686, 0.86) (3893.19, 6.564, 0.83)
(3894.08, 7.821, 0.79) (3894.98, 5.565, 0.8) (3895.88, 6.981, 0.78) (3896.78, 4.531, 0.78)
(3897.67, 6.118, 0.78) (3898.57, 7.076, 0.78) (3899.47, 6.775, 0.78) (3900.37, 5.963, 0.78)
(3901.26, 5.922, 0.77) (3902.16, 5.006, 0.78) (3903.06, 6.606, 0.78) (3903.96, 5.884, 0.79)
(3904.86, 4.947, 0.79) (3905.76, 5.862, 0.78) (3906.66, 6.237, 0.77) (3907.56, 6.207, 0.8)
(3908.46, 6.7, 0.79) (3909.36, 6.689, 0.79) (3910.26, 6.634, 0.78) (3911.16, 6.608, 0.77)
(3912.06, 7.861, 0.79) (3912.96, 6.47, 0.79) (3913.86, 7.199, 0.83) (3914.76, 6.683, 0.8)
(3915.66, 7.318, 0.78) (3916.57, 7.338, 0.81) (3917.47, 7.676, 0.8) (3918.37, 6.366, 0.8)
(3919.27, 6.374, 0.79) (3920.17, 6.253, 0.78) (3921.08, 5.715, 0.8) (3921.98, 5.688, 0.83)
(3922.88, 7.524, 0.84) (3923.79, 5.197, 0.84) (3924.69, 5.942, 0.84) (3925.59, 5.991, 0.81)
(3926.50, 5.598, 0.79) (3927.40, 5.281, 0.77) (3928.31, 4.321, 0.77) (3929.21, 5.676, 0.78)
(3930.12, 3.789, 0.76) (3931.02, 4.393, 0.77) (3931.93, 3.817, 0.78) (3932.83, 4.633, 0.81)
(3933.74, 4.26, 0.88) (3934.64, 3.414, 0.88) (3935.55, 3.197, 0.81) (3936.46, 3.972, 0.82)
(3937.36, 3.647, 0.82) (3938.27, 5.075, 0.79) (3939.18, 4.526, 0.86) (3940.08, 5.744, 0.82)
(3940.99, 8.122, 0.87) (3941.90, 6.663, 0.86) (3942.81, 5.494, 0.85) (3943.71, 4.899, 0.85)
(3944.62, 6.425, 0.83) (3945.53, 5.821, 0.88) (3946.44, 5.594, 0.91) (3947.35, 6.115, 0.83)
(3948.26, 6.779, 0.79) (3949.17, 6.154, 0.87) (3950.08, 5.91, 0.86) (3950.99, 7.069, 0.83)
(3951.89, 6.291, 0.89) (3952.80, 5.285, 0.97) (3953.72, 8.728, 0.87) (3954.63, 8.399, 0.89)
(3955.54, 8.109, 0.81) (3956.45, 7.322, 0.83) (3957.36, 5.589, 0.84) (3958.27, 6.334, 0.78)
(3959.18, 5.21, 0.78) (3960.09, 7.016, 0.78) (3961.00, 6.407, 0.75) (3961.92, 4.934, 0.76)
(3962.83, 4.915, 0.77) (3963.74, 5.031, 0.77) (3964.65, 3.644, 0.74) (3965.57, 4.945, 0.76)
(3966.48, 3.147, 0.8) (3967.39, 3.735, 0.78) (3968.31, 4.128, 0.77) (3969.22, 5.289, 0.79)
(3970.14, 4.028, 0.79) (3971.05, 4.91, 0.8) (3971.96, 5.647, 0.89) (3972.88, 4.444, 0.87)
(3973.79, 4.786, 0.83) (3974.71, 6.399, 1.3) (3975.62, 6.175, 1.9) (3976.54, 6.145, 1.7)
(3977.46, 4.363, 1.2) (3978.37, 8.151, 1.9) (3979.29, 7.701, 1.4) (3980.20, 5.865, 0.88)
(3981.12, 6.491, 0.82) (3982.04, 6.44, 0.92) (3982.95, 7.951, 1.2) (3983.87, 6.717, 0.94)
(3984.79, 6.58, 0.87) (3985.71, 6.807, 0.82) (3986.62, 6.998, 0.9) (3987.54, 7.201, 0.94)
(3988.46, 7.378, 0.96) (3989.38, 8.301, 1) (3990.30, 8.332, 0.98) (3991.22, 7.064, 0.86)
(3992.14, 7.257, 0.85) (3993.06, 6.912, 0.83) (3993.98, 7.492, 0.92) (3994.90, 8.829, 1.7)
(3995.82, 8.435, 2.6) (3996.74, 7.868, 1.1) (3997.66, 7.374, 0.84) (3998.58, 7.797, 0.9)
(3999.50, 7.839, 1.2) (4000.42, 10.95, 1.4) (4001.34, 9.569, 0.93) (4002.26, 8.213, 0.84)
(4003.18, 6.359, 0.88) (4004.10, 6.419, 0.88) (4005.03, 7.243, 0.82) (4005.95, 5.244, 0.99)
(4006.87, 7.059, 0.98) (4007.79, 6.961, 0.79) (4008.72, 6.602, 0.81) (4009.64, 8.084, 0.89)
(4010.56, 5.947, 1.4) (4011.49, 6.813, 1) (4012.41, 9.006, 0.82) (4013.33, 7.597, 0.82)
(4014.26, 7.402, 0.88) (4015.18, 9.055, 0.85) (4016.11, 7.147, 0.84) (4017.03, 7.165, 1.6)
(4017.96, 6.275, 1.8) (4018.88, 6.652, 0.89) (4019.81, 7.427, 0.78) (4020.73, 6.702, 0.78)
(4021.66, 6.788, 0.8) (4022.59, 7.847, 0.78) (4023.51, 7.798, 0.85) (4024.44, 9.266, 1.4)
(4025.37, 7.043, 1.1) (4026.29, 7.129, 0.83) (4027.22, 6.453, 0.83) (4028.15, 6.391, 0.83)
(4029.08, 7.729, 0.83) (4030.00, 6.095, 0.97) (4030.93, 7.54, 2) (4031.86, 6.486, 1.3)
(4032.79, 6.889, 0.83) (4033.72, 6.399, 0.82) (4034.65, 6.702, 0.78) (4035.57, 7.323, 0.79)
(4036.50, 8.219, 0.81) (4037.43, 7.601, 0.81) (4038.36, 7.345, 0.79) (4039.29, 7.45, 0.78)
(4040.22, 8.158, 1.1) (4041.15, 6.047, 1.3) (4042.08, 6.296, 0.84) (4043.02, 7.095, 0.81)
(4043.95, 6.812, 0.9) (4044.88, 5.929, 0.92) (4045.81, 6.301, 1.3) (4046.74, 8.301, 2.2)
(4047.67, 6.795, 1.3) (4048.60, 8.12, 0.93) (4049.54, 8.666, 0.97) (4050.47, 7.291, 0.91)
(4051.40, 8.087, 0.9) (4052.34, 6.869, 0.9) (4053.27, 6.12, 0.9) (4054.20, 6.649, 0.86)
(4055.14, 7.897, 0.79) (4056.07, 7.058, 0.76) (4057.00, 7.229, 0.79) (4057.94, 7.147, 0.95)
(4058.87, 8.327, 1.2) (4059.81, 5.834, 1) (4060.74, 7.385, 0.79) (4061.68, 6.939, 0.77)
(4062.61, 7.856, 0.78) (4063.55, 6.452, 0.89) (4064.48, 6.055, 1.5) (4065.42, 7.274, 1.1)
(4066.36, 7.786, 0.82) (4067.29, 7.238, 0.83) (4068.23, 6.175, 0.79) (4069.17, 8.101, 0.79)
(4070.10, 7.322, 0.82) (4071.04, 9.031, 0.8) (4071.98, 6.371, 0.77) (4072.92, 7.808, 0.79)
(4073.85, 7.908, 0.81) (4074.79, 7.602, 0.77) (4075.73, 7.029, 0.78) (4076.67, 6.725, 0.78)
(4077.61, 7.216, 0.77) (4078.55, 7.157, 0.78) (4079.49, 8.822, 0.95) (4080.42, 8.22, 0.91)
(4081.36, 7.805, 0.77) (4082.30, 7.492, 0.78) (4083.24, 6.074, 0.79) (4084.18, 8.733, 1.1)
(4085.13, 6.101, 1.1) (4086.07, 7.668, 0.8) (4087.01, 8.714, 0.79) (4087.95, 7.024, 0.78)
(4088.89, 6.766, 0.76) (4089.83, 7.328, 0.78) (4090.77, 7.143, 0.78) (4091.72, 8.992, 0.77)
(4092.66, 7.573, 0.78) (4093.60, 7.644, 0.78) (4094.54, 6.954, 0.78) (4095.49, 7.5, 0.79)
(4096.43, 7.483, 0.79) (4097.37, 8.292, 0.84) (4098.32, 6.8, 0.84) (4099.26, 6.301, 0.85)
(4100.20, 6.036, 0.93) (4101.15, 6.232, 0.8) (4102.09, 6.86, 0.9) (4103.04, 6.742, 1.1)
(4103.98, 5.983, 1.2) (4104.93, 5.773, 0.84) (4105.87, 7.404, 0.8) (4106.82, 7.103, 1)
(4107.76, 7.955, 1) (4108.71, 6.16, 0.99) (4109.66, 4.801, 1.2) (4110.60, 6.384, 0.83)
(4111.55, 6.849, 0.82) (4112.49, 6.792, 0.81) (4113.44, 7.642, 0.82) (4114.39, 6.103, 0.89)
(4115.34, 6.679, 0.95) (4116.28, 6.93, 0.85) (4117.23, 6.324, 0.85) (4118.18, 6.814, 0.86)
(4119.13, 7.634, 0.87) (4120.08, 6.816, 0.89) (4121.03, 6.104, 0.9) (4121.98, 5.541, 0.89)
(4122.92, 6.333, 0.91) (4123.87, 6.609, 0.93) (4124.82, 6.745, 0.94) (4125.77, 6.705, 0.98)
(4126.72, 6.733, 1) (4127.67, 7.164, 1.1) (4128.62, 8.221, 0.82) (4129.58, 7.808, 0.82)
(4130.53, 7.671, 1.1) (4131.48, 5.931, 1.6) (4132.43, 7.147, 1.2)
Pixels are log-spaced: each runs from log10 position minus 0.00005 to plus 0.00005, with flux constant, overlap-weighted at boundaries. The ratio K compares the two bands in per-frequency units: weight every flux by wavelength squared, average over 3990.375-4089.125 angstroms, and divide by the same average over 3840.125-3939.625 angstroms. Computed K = 1.38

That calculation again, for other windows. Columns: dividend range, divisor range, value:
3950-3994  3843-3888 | 1.14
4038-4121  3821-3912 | 1.39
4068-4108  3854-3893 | 1.43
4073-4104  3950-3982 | 1.34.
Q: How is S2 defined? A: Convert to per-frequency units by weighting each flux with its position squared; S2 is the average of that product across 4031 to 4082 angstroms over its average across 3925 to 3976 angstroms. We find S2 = 1.4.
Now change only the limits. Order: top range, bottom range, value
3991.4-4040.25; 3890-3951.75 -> 1.32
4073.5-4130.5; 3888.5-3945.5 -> 1.33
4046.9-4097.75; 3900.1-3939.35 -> 1.40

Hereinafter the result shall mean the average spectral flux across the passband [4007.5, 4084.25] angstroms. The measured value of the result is 7.26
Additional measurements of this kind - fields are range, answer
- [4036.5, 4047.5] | 7.07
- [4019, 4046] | 7.08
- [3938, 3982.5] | 5.85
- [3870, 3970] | 5.75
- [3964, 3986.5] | 5.62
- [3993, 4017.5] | 7.62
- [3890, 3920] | 6.38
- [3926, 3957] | 5.61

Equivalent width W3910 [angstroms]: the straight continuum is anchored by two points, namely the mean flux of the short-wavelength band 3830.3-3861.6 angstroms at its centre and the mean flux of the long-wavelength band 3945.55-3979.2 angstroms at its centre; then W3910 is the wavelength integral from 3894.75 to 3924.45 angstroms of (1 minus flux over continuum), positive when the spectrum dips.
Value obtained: -3.8 angstroms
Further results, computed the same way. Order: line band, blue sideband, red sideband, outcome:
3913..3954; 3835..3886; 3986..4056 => 4.6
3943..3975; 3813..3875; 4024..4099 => 4.0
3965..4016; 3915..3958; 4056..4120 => -4.0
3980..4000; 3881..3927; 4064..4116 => -2.4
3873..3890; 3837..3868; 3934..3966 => 1.5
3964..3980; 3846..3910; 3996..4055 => 3.8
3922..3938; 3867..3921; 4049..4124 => 3.7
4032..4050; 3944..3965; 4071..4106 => -0.7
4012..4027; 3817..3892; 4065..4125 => -2.0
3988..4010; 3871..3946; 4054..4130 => -4.3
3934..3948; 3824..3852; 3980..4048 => 2.7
